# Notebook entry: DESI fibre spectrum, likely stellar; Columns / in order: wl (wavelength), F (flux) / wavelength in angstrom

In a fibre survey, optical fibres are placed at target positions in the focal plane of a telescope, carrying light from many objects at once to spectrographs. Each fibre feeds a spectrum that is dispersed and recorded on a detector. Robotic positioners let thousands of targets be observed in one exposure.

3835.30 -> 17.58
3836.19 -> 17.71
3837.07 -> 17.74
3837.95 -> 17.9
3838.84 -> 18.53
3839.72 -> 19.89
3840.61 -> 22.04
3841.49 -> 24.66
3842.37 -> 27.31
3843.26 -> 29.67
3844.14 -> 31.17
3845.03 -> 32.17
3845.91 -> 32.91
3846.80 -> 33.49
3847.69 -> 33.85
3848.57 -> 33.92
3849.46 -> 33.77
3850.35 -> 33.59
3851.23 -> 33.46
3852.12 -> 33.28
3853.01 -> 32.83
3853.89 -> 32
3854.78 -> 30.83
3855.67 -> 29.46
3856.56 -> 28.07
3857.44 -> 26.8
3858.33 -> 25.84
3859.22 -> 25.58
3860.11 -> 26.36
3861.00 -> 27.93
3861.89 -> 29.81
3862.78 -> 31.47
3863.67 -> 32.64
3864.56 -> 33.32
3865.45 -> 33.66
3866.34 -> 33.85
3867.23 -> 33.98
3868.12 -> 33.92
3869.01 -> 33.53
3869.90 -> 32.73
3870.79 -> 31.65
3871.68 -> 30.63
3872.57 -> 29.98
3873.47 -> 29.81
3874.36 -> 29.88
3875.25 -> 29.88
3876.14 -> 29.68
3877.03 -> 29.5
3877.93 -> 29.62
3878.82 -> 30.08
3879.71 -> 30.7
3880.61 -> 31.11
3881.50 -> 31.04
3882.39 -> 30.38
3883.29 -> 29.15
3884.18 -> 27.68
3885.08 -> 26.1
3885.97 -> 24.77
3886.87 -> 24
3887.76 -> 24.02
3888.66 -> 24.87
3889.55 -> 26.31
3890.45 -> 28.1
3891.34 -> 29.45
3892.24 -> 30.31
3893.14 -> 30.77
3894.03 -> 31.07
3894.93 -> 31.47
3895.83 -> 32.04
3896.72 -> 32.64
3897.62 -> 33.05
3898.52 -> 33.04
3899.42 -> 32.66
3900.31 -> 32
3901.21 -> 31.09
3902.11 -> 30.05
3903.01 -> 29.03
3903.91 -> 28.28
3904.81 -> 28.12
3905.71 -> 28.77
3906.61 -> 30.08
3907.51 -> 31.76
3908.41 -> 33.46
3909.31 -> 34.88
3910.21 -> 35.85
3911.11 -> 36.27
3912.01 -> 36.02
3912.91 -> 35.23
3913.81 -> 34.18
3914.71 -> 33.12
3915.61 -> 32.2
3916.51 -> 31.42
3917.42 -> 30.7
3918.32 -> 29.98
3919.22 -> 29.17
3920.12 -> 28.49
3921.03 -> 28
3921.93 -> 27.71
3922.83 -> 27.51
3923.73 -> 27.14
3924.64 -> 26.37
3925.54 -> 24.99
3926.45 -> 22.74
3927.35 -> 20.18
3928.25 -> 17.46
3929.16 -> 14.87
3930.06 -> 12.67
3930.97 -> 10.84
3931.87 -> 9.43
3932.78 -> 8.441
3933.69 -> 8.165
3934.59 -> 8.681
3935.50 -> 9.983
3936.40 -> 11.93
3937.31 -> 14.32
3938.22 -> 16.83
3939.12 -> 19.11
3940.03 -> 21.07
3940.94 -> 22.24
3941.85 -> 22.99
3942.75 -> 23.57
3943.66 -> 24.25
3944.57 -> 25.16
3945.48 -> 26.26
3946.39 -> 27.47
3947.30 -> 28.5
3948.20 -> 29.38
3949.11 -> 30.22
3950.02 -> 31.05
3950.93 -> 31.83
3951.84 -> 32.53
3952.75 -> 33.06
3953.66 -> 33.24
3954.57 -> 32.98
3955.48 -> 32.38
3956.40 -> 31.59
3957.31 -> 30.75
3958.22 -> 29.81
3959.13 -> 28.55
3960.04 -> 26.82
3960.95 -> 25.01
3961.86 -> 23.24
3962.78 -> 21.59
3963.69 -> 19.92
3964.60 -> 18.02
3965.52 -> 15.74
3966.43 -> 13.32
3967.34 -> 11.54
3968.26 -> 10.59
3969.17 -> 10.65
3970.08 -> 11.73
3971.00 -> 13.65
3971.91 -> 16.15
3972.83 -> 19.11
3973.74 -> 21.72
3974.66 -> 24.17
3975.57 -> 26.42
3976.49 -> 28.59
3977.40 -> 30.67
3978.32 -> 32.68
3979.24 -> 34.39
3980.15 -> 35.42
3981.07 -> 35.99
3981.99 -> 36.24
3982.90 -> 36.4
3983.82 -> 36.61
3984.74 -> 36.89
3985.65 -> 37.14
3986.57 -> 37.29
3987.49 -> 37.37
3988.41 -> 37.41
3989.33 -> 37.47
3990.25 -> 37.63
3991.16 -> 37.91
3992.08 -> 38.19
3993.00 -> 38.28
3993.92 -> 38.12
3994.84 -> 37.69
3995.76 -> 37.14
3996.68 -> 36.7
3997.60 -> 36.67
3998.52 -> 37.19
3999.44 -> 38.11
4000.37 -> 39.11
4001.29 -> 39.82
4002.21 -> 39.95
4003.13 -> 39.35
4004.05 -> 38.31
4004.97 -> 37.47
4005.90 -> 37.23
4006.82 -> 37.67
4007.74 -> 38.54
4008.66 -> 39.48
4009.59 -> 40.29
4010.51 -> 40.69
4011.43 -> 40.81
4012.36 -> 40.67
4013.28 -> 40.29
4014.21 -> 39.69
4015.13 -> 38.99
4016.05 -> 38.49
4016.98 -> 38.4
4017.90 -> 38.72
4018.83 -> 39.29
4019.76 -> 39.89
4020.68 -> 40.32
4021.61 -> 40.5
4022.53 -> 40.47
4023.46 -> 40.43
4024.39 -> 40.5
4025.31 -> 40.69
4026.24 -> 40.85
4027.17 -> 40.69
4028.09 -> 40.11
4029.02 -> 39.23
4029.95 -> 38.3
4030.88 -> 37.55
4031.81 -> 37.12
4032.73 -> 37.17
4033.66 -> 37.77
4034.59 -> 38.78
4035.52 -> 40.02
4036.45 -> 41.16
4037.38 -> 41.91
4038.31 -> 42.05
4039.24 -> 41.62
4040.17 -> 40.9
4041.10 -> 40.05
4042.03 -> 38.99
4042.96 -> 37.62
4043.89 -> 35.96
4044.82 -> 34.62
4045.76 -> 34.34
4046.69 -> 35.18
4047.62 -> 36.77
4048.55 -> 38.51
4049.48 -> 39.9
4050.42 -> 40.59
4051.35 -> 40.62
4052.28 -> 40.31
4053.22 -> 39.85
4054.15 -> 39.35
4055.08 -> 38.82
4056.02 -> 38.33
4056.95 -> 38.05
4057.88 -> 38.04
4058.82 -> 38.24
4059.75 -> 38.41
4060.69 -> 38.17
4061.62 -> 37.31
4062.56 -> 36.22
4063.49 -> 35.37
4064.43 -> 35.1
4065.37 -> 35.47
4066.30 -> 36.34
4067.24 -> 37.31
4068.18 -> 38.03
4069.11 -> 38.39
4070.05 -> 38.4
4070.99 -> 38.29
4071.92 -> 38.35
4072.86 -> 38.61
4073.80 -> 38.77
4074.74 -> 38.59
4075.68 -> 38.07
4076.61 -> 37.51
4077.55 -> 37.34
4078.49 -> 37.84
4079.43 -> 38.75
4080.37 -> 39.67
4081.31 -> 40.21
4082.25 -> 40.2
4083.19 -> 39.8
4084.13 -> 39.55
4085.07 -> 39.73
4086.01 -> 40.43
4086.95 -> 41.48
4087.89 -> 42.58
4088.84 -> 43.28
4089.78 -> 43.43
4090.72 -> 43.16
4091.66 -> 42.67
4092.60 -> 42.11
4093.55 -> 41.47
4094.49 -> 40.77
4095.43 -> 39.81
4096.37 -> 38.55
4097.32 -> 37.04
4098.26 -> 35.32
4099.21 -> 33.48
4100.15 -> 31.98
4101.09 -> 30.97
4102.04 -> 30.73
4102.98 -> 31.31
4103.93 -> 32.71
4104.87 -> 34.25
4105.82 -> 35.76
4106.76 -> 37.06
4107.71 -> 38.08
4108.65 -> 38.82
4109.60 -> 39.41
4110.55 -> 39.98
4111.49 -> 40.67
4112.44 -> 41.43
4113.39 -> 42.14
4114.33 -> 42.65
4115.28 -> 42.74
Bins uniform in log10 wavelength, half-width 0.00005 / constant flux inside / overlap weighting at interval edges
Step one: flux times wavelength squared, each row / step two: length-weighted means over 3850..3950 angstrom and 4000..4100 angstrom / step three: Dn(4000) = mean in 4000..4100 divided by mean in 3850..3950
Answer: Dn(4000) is 1.53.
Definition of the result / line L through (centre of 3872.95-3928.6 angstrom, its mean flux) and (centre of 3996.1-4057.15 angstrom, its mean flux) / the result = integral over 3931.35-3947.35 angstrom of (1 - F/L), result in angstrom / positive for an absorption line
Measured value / 7.20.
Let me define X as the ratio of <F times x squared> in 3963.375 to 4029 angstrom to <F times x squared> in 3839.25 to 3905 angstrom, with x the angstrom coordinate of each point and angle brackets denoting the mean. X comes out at 1.21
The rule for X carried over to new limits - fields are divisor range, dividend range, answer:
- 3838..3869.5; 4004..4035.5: 1.42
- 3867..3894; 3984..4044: 1.42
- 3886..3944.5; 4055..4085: 1.59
